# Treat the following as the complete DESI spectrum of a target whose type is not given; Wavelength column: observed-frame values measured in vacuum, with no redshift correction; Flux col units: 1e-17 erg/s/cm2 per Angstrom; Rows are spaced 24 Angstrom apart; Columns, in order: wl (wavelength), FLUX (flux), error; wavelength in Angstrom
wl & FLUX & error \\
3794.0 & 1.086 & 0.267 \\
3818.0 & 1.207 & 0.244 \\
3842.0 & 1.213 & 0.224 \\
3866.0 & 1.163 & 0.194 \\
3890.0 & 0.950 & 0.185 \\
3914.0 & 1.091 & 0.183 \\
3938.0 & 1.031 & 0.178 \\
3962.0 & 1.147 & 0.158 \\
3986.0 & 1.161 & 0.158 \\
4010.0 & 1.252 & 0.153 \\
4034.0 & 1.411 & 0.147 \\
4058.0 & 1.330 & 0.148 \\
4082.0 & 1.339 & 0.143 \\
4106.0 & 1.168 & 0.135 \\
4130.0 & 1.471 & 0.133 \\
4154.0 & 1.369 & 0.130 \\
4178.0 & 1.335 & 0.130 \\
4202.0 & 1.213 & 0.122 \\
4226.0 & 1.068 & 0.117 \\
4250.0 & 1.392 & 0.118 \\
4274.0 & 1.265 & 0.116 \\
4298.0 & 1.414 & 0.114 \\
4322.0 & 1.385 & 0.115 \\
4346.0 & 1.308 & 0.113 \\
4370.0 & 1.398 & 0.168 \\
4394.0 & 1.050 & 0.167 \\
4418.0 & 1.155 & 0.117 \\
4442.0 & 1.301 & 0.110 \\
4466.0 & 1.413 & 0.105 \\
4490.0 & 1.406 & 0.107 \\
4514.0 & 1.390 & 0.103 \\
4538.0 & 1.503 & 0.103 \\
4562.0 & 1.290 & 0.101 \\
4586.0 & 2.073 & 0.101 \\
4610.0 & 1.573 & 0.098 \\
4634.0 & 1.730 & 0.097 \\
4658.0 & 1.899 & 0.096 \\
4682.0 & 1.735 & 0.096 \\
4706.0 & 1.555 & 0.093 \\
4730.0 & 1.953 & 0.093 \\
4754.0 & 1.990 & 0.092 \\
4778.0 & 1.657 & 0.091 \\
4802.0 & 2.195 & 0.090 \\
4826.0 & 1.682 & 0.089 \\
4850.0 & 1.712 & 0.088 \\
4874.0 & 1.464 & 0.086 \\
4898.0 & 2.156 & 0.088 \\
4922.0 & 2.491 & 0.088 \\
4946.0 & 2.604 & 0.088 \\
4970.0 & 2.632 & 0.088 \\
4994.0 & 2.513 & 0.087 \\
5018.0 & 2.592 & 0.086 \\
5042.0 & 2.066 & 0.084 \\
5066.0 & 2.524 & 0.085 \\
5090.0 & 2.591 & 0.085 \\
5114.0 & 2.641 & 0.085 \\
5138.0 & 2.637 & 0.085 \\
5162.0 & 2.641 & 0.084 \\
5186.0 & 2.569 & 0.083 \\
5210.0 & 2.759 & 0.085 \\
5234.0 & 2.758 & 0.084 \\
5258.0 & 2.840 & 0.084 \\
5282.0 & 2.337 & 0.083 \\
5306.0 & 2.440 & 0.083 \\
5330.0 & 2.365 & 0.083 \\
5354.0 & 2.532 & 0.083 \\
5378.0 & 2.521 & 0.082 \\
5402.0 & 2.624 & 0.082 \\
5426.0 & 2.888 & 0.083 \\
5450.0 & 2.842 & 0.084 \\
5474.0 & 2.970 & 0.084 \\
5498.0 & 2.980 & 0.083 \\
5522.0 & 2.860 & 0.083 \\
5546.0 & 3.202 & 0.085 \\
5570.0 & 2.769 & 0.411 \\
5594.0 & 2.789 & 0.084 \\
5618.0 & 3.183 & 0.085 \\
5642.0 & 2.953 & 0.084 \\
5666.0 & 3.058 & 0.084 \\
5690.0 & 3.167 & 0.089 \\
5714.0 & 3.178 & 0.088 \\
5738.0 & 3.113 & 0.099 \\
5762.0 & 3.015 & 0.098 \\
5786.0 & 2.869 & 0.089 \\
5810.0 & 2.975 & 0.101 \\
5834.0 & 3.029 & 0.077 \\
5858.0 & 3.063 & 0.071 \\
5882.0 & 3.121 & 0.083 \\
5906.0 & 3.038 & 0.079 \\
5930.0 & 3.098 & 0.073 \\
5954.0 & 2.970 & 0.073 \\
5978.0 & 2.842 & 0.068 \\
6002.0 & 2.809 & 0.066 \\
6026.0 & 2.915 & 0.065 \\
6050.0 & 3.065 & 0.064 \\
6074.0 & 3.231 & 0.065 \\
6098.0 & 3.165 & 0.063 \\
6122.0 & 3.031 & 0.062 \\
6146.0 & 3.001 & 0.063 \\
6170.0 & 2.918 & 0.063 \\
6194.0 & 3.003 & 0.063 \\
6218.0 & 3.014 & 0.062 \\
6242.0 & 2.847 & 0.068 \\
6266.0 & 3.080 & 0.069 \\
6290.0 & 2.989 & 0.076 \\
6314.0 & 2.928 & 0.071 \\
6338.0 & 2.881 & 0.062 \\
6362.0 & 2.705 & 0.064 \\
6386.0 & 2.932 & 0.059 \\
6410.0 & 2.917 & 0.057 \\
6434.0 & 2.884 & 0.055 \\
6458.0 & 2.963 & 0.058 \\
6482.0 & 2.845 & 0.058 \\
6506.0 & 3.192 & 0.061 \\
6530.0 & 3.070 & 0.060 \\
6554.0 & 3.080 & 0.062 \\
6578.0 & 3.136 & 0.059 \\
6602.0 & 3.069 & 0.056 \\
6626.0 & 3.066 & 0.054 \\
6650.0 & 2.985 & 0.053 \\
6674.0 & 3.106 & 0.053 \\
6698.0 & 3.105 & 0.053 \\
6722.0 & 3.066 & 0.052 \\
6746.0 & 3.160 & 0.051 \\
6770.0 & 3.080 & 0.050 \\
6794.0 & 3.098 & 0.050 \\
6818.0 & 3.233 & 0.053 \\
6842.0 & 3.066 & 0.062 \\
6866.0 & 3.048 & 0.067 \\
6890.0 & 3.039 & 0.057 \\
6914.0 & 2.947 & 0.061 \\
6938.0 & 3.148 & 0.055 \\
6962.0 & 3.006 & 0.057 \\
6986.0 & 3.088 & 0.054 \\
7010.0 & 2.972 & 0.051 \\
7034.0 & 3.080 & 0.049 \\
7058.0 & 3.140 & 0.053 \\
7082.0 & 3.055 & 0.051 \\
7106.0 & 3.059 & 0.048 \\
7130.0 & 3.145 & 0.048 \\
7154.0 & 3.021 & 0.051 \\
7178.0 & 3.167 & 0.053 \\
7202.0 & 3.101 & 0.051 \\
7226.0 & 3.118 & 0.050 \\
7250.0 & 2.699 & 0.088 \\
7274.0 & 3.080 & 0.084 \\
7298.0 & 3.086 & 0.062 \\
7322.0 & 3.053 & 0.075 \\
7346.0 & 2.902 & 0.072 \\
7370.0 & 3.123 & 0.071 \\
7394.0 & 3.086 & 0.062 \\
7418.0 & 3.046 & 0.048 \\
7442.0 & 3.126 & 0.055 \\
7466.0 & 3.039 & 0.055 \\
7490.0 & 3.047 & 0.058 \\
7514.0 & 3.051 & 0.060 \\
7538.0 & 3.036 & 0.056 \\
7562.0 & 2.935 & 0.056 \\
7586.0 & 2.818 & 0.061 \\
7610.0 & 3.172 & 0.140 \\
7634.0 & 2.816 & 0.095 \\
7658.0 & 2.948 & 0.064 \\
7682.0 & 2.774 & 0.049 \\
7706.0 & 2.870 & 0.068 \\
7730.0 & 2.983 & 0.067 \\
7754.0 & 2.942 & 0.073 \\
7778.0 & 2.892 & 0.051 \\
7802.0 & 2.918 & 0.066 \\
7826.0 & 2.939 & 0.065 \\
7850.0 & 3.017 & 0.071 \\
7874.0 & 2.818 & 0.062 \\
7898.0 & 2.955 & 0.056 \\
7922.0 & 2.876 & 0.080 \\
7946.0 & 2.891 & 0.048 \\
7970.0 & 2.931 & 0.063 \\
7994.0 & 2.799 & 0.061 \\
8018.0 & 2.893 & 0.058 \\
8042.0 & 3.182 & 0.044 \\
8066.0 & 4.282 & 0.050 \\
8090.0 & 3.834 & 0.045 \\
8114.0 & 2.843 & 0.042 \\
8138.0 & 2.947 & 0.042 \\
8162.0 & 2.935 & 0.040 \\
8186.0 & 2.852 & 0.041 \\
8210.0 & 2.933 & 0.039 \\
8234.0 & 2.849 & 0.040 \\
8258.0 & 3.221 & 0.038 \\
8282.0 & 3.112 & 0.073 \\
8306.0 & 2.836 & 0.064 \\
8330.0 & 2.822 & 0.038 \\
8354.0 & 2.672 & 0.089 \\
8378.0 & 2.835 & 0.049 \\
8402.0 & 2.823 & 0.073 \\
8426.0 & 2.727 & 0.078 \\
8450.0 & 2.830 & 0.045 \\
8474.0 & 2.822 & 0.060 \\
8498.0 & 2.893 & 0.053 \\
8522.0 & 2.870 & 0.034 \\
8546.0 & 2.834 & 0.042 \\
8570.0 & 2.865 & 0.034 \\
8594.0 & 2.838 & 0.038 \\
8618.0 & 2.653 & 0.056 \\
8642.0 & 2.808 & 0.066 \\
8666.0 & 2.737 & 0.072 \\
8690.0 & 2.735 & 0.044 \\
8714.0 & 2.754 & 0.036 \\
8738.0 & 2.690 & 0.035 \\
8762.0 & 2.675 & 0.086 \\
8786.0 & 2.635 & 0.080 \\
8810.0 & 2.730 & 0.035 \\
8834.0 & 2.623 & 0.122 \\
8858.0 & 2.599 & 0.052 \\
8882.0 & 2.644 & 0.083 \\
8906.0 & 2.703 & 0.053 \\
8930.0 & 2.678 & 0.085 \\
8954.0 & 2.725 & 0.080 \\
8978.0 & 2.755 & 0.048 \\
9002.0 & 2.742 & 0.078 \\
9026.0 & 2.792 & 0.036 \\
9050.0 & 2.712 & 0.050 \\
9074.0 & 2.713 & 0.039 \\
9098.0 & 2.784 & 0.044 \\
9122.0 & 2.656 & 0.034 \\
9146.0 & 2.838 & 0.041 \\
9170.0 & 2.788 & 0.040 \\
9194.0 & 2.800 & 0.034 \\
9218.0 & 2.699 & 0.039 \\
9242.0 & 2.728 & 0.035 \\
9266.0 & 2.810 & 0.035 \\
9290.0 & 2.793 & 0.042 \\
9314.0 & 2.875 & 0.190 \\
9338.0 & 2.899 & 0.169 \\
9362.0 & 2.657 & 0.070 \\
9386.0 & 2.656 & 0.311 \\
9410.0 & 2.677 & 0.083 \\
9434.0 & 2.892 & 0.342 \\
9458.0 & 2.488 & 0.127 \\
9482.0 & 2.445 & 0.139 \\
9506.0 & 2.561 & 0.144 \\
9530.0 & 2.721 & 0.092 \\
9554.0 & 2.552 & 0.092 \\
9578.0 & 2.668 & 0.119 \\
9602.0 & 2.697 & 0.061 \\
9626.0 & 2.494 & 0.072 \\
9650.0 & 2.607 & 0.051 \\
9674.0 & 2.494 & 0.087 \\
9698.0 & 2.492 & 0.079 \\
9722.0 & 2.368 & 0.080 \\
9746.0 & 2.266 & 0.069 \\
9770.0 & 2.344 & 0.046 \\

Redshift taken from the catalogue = 0.23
